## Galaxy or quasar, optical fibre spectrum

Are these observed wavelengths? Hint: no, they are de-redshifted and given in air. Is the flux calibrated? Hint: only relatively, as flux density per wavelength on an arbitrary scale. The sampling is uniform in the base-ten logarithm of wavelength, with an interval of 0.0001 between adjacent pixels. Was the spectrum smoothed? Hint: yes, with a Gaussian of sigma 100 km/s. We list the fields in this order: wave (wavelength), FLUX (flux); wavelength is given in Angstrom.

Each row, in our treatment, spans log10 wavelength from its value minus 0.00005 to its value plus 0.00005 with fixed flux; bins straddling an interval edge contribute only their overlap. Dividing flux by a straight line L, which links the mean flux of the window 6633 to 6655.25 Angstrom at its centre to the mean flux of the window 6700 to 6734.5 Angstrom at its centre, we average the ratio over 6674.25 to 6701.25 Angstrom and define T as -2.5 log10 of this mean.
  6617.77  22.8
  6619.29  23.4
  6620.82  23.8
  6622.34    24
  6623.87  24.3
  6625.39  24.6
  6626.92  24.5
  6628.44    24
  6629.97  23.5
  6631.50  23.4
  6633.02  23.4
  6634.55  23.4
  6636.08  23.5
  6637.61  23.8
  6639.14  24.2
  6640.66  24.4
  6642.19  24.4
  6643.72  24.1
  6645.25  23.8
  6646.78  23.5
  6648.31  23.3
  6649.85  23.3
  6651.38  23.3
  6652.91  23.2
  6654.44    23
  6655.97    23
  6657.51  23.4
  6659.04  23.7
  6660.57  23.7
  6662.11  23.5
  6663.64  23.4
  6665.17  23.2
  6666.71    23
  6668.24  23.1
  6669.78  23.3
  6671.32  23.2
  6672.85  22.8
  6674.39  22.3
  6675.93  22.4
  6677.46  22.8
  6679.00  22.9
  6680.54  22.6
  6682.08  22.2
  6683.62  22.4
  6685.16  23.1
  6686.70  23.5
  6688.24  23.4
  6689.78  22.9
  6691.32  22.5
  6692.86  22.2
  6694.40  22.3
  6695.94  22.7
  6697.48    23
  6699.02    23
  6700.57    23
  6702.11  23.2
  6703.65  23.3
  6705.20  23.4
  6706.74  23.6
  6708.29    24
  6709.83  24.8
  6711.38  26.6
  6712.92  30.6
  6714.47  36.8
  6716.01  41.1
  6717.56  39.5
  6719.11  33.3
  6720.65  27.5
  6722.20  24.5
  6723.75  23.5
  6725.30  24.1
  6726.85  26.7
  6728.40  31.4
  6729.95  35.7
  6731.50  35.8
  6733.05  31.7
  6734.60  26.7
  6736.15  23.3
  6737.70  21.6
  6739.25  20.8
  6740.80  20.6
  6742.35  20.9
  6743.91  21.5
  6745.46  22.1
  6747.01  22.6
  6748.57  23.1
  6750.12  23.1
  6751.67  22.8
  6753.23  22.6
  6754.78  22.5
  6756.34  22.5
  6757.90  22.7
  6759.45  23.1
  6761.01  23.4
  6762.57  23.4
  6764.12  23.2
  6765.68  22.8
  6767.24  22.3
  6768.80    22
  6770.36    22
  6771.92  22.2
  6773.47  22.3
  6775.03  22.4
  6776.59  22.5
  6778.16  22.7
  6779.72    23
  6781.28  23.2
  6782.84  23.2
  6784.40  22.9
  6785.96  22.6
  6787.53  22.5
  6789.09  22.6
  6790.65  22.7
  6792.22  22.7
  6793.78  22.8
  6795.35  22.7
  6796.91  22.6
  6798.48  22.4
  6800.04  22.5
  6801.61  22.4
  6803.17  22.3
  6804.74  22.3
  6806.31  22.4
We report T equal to 0.18 mag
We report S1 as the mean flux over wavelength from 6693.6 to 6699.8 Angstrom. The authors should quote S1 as 22.7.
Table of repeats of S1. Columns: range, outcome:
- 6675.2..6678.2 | 22.7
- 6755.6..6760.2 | 22.8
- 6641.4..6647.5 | 24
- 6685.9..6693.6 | 22.9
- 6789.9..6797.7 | 22.7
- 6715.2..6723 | 33.2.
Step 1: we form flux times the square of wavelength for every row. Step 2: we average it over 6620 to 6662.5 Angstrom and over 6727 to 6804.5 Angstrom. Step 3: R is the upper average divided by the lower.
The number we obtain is 1.03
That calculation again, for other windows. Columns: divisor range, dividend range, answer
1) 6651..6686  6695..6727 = 1.19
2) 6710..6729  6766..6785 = 0.76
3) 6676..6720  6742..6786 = 0.90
